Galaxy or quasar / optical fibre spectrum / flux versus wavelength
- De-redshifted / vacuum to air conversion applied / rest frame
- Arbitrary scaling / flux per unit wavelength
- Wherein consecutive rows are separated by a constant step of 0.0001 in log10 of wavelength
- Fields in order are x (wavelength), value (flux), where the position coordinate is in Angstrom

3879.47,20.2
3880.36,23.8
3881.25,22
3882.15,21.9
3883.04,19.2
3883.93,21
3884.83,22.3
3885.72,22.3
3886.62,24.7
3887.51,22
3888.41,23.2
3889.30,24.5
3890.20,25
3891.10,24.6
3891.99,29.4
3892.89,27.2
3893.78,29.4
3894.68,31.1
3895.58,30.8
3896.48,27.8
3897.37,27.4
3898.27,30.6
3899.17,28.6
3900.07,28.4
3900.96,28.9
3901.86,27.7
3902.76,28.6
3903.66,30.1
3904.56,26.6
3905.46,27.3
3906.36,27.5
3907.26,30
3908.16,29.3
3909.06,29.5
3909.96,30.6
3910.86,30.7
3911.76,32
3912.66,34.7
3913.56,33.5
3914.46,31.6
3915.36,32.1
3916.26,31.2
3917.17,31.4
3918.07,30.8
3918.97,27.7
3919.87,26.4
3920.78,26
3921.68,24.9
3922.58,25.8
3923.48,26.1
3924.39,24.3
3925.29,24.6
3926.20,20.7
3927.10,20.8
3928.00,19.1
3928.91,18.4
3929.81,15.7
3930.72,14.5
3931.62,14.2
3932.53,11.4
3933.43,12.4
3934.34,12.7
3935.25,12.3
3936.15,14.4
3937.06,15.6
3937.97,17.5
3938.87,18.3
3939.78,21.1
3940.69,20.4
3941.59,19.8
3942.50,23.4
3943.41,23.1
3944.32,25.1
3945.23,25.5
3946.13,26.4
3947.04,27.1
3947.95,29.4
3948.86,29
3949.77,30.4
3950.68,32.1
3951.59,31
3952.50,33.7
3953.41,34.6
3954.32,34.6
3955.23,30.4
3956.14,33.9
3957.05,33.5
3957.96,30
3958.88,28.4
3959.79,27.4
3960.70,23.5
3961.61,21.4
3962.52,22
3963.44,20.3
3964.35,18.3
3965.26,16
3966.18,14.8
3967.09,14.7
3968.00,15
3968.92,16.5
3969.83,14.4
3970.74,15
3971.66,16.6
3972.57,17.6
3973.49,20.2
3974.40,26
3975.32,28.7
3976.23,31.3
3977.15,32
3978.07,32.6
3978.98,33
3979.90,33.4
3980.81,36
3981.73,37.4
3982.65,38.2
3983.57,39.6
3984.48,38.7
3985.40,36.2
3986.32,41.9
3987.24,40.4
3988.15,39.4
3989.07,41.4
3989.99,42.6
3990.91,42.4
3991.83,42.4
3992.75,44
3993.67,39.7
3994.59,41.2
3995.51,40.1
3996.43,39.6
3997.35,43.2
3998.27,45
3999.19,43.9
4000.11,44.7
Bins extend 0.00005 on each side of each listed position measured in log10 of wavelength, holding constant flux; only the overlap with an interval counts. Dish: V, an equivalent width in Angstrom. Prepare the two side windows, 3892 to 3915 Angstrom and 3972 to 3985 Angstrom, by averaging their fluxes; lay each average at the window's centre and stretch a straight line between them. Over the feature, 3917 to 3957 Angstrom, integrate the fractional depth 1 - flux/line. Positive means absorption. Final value 9.1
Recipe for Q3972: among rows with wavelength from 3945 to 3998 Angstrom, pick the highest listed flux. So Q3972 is 44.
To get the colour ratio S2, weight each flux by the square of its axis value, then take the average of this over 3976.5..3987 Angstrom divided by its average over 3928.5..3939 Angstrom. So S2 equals 2.53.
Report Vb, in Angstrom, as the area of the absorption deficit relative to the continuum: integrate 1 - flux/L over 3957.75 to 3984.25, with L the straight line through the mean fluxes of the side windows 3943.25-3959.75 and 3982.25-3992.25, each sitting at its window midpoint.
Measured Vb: 8.1 Angstrom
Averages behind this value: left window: 30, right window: 40.3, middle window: 24.9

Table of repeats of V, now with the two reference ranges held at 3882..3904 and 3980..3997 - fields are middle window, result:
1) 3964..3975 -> 5.9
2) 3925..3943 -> 8.3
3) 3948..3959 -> 1.0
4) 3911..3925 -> 0.3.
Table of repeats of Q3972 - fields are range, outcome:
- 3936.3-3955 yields 34.6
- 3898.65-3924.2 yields 34.7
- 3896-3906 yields 30.6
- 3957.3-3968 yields 30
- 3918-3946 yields 30.8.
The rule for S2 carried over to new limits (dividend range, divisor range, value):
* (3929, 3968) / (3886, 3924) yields 0.82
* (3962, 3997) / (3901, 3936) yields 1.26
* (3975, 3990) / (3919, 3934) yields 1.84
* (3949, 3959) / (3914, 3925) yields 1.16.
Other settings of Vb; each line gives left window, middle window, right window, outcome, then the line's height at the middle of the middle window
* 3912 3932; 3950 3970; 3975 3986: 3.98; 31.6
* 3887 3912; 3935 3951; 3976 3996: 5.05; 33.3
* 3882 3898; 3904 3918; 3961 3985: -2.93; 25.3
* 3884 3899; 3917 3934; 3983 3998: 5.17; 31.3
